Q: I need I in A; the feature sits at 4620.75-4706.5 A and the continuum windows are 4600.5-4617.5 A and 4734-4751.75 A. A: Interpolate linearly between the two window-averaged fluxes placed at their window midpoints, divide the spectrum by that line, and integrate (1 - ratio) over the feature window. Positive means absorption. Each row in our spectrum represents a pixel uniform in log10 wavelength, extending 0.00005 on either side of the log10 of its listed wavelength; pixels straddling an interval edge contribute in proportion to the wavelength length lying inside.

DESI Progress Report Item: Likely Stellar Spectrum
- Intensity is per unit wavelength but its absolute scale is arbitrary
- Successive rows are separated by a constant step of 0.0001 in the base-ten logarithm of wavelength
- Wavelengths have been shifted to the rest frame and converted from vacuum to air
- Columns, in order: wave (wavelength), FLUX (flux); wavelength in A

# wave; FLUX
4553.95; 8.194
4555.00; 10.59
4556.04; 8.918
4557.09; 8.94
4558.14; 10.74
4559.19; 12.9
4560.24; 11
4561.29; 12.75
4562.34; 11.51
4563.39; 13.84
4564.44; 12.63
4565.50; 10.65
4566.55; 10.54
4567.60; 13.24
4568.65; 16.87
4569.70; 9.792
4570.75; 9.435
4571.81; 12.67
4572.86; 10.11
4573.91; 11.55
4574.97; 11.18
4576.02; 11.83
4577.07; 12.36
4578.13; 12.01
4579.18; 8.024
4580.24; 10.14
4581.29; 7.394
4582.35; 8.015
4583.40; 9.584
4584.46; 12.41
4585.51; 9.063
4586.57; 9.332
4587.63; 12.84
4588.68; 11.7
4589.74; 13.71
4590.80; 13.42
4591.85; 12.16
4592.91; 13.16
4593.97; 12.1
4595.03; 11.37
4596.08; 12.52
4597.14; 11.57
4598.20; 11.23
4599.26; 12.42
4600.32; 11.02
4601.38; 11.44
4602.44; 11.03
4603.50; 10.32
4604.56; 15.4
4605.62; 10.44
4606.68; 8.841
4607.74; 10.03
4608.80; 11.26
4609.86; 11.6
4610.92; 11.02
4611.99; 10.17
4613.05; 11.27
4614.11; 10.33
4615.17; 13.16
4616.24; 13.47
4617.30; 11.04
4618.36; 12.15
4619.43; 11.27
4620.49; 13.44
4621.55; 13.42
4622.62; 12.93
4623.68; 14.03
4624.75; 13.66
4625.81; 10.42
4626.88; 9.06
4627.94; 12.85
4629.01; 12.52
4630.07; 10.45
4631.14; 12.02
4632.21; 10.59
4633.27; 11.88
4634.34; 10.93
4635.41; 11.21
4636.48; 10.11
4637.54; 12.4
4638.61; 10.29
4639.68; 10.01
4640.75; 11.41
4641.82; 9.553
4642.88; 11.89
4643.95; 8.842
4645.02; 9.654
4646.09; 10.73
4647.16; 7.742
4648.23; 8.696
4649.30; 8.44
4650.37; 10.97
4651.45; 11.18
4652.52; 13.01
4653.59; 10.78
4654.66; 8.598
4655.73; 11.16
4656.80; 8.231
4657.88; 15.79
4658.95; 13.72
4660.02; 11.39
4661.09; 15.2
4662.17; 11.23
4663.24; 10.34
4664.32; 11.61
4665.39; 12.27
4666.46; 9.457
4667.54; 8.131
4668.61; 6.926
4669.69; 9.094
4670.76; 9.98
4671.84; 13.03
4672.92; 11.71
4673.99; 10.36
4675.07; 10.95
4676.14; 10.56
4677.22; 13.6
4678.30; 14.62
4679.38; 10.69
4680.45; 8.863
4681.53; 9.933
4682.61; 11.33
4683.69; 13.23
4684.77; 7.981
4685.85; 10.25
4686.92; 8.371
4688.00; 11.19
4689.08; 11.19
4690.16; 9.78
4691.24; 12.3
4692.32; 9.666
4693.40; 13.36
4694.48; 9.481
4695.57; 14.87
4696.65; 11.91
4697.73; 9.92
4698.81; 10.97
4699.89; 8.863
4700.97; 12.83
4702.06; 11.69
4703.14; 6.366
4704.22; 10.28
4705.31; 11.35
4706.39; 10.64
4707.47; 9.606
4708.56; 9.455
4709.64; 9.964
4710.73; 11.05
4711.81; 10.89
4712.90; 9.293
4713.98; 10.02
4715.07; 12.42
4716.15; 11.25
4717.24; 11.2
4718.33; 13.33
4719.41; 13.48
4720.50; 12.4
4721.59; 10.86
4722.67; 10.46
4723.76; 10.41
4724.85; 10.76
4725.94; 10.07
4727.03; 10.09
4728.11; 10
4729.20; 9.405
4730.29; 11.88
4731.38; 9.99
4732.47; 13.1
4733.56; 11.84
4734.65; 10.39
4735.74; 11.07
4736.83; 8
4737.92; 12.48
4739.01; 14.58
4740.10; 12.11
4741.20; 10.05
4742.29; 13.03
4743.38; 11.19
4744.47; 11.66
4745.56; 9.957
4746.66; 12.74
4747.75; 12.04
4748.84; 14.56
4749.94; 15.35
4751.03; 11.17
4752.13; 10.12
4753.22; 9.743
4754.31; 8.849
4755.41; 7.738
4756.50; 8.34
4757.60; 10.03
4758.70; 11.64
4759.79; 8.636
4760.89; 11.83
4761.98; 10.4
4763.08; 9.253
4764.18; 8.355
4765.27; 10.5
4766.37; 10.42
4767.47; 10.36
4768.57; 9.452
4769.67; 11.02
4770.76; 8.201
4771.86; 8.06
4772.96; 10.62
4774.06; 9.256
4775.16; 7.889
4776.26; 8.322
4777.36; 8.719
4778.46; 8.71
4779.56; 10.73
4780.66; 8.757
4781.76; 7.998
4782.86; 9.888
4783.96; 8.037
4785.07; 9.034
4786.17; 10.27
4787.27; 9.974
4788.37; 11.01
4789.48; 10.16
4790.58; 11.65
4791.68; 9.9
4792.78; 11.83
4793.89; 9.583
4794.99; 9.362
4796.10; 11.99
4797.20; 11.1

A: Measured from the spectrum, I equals 4.2 A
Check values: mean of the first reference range 11.3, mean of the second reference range 11.9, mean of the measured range 11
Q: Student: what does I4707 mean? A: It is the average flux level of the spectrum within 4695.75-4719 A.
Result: 10.7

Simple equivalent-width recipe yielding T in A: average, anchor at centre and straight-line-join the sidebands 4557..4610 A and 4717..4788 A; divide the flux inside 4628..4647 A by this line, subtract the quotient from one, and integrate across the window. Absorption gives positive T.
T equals 0.4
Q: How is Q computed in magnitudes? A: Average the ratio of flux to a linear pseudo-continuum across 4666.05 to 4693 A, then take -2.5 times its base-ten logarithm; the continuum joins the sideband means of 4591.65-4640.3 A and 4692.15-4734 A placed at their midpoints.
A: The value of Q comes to 0.06 mag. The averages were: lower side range 11.6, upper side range 10.9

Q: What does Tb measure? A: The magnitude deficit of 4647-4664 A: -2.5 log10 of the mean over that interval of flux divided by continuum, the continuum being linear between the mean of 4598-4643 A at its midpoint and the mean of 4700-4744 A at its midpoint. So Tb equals 0.02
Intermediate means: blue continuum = 11.5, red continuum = 11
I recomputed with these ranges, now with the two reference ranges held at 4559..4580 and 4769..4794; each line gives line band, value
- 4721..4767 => -4.2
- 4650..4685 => -1.3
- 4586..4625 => -1.9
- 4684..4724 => -1.9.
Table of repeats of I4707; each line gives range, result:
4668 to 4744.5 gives 10.9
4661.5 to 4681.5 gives 10.8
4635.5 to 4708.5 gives 10.7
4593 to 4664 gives 11.3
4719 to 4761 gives 11.1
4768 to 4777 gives 9.1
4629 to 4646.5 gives 10.8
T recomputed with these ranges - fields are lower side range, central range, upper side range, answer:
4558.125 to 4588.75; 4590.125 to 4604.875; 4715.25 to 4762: -1.1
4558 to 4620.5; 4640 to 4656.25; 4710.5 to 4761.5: 1.6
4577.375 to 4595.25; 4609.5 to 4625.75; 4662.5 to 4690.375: -2.0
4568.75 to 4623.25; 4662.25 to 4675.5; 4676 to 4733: 0.8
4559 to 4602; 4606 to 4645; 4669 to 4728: -0.3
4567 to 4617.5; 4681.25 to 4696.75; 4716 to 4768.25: 0.2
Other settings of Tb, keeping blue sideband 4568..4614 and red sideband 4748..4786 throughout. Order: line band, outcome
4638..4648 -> 0.09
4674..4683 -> -0.07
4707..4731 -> -0.07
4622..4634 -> -0.09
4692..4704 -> -0.06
